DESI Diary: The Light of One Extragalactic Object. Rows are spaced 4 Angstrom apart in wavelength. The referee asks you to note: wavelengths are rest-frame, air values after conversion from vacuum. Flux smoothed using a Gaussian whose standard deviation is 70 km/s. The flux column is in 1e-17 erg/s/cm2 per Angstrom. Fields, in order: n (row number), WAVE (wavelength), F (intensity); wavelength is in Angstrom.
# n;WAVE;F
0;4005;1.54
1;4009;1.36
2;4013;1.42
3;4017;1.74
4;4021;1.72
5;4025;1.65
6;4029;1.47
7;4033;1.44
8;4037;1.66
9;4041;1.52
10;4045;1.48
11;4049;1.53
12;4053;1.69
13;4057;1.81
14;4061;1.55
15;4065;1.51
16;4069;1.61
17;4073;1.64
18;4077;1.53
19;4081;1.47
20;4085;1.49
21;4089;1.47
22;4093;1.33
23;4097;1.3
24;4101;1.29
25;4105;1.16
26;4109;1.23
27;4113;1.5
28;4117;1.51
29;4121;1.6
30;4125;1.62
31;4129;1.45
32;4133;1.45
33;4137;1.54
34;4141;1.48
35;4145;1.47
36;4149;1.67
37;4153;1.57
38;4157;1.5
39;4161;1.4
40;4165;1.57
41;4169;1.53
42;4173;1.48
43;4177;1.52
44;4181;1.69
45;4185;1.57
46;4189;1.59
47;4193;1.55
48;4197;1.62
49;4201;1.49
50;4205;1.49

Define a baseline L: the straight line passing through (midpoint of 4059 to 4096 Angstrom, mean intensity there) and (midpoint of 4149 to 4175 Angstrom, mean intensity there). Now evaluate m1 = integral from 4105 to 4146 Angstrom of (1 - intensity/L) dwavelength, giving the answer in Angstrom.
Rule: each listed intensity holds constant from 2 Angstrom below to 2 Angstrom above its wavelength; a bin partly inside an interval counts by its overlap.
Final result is 1.2 Angstrom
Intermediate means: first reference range 1.51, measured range 1.47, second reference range 1.52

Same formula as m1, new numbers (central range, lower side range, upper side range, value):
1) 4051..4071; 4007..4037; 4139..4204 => -1.10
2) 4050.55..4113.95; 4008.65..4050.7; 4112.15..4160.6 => 2.72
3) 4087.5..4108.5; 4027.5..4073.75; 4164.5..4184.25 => 3.59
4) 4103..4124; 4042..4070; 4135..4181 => 1.97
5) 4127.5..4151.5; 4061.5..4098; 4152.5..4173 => -0.16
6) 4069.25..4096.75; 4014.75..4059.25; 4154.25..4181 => 1.61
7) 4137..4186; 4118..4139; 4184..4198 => 0.64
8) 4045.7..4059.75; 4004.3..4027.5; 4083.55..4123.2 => -1.49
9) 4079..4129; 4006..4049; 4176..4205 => 4.56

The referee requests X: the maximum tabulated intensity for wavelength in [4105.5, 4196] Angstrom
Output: 1.69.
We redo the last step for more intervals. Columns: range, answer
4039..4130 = 1.81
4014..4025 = 1.74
